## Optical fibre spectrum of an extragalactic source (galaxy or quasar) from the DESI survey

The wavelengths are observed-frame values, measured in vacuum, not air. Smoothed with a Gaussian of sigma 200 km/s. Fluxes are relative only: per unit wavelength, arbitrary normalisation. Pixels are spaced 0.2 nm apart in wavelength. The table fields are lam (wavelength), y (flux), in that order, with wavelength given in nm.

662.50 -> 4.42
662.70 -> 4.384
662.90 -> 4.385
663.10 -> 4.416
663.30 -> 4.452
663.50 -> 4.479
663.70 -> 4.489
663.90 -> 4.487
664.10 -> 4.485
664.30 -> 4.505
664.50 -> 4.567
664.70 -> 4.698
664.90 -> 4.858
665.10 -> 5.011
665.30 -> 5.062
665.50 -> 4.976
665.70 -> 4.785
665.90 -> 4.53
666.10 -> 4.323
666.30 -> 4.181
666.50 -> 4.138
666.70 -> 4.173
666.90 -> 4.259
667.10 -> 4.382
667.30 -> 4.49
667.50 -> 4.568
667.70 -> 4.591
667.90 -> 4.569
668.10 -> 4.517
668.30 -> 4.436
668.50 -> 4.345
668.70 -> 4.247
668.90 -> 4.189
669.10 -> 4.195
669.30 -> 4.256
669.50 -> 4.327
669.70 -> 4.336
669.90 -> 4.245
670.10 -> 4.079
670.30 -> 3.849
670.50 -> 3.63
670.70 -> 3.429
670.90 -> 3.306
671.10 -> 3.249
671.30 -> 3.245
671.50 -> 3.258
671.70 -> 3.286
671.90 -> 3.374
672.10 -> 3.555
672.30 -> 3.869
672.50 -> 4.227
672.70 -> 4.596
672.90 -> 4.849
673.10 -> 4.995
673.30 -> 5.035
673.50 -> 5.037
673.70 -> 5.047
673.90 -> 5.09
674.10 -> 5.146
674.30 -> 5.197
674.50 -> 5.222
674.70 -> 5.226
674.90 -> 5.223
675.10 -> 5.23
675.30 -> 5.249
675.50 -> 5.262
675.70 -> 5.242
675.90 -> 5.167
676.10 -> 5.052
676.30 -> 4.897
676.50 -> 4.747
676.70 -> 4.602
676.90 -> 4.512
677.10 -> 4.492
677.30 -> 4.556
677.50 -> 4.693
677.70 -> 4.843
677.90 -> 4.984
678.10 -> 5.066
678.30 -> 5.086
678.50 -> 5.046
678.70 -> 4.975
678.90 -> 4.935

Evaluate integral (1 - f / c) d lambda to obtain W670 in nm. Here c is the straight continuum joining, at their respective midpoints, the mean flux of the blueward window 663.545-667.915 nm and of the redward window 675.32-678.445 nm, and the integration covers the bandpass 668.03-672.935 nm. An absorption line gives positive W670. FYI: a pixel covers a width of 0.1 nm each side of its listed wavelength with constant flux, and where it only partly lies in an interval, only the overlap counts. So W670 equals 0.79 nm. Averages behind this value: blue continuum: 4.55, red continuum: 4.89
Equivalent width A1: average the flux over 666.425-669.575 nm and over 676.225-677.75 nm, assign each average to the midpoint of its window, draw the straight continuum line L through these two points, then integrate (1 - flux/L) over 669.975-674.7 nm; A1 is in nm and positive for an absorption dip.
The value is 0.30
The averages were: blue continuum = 4.36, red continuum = 4.66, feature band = 4.22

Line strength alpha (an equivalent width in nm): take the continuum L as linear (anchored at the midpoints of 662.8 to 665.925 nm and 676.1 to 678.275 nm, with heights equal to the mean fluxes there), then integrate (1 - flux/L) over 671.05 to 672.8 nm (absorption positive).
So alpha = 0.40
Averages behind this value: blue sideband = 4.64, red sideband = 4.77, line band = 3.64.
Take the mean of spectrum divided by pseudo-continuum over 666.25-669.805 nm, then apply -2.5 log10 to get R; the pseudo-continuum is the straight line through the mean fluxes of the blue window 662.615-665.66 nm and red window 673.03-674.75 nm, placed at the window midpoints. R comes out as 0.11 mag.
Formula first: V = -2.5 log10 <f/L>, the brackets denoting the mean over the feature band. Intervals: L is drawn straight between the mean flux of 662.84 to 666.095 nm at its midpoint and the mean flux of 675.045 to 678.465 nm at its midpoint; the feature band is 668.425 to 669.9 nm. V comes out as 0.11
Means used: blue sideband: 4.63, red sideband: 4.92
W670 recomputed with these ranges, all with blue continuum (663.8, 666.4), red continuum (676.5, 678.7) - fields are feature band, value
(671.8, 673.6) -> 0.13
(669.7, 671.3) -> 0.34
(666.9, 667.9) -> 0.04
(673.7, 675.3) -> -0.14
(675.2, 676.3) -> -0.09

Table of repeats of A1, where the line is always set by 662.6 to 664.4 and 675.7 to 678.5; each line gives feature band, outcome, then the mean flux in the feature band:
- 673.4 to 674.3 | -0.06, 5.09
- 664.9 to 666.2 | -0.08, 4.79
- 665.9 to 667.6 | 0.08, 4.33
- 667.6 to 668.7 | 0.03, 4.47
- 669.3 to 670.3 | 0.09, 4.21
